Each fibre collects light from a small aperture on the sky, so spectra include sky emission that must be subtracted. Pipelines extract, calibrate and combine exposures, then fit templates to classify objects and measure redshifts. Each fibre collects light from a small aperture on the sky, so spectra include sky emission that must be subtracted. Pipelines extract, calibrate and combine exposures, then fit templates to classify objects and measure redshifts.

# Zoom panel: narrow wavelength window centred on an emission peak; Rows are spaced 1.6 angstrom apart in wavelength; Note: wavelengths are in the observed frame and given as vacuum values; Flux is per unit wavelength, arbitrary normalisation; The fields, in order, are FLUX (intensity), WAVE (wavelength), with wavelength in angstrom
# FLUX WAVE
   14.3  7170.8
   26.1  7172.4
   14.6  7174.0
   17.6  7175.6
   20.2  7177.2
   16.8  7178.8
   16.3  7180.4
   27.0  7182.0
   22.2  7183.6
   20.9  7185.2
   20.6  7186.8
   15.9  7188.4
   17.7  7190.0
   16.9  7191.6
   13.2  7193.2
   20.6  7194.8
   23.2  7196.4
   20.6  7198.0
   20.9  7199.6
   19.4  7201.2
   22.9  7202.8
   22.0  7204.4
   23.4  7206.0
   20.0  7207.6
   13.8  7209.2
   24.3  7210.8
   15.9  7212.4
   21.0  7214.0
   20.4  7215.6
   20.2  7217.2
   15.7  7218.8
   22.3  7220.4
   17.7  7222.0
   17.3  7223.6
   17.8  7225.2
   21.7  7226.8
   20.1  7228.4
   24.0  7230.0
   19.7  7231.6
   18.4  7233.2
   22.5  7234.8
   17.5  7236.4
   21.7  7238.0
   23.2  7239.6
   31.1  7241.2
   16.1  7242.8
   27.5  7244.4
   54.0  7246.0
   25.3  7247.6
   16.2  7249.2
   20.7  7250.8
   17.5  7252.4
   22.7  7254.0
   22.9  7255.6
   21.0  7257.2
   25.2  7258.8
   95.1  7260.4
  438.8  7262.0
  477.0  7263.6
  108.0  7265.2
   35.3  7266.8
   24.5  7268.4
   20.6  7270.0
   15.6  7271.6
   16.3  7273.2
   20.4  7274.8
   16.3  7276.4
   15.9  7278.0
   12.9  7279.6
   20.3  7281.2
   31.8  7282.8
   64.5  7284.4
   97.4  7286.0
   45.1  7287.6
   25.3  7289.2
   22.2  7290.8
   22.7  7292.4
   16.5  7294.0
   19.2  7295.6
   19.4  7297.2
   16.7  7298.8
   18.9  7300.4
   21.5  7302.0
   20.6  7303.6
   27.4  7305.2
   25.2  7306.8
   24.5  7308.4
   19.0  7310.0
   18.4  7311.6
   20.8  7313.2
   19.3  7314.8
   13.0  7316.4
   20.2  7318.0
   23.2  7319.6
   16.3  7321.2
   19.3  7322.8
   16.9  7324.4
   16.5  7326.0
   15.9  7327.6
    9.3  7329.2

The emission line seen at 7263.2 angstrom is H-alpha 6563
